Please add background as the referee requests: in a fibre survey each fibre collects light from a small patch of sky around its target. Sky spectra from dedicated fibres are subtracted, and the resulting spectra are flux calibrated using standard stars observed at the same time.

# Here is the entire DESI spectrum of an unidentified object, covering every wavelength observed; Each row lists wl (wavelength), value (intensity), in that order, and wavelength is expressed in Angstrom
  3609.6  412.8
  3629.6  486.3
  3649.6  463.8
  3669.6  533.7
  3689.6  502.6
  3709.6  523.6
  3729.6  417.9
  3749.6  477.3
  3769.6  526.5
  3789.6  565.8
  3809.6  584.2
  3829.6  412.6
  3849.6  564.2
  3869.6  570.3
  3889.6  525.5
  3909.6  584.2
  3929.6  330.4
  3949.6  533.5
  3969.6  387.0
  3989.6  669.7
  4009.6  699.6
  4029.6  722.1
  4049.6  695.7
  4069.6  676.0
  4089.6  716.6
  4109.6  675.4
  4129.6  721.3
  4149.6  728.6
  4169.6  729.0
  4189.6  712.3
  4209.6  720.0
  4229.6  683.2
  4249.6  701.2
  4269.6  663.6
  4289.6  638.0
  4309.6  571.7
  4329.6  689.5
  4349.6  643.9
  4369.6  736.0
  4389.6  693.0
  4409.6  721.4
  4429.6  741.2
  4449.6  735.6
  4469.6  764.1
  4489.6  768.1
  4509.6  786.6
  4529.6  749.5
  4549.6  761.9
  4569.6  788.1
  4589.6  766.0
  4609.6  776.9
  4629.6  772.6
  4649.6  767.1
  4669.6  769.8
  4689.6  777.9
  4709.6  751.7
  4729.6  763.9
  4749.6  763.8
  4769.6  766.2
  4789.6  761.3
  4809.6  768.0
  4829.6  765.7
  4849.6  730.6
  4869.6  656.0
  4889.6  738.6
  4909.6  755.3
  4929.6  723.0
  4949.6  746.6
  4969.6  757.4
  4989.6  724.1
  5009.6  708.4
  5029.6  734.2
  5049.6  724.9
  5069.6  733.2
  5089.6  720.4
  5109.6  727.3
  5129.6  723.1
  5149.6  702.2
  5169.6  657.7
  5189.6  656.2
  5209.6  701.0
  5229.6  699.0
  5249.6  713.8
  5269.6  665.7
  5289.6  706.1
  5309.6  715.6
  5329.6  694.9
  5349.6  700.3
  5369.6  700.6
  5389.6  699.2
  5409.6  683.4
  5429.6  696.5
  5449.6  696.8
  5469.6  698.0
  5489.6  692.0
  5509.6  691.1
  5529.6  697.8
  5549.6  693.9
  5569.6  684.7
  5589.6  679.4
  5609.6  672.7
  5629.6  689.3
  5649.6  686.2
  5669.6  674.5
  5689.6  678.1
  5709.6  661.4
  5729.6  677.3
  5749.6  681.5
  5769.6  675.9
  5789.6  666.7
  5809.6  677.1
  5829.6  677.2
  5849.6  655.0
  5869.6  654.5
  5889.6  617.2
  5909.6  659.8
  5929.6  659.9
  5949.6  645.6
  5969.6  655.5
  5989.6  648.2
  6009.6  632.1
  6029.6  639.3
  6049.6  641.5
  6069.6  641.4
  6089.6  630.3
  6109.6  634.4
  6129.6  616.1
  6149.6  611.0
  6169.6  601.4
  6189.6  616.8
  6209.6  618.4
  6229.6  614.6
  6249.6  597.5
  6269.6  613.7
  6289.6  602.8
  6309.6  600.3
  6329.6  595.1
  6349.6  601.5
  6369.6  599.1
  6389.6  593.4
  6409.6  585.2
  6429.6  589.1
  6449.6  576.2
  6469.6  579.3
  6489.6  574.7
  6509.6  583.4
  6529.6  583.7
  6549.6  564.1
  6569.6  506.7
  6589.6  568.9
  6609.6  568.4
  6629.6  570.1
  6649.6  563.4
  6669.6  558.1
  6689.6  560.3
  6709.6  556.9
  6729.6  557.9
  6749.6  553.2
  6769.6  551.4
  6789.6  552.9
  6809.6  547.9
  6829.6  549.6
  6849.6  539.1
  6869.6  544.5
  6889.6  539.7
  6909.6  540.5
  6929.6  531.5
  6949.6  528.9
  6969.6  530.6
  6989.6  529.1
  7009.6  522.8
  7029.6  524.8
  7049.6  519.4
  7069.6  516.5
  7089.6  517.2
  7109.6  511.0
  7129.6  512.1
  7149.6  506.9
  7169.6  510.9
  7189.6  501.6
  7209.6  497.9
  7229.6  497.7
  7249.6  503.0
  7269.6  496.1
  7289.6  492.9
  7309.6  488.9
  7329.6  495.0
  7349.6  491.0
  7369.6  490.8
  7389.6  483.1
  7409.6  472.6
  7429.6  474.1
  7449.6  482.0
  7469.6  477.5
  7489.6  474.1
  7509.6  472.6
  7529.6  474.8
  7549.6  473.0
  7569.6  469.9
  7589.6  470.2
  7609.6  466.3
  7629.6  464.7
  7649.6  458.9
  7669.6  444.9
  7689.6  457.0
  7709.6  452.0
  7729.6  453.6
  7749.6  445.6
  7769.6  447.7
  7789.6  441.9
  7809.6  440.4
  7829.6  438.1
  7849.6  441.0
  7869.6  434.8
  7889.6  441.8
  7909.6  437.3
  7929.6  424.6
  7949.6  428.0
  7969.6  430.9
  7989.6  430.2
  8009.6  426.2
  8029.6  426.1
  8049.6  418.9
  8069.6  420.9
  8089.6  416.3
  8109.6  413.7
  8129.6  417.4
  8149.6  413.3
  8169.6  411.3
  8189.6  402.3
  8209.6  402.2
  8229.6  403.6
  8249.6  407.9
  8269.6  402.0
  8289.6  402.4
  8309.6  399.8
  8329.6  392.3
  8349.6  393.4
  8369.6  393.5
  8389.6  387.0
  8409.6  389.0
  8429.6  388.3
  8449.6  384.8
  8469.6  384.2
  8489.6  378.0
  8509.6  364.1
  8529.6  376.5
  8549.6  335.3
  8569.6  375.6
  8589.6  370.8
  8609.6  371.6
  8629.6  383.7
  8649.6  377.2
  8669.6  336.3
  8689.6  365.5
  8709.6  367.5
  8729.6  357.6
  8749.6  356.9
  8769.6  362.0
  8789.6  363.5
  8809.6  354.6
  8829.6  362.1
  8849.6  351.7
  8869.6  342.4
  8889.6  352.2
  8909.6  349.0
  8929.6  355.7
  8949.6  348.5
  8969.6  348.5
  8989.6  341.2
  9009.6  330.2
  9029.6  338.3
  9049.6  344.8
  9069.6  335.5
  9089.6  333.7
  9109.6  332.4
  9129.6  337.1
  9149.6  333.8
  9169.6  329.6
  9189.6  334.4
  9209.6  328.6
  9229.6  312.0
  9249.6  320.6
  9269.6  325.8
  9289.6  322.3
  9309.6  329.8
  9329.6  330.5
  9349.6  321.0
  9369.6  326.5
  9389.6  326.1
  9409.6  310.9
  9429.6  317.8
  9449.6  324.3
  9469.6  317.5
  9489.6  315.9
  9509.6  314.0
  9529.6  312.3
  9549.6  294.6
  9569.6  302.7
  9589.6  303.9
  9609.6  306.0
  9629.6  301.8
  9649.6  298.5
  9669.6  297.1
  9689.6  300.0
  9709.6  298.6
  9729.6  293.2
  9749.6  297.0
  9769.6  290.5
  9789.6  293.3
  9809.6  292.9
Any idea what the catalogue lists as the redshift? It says 0.000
